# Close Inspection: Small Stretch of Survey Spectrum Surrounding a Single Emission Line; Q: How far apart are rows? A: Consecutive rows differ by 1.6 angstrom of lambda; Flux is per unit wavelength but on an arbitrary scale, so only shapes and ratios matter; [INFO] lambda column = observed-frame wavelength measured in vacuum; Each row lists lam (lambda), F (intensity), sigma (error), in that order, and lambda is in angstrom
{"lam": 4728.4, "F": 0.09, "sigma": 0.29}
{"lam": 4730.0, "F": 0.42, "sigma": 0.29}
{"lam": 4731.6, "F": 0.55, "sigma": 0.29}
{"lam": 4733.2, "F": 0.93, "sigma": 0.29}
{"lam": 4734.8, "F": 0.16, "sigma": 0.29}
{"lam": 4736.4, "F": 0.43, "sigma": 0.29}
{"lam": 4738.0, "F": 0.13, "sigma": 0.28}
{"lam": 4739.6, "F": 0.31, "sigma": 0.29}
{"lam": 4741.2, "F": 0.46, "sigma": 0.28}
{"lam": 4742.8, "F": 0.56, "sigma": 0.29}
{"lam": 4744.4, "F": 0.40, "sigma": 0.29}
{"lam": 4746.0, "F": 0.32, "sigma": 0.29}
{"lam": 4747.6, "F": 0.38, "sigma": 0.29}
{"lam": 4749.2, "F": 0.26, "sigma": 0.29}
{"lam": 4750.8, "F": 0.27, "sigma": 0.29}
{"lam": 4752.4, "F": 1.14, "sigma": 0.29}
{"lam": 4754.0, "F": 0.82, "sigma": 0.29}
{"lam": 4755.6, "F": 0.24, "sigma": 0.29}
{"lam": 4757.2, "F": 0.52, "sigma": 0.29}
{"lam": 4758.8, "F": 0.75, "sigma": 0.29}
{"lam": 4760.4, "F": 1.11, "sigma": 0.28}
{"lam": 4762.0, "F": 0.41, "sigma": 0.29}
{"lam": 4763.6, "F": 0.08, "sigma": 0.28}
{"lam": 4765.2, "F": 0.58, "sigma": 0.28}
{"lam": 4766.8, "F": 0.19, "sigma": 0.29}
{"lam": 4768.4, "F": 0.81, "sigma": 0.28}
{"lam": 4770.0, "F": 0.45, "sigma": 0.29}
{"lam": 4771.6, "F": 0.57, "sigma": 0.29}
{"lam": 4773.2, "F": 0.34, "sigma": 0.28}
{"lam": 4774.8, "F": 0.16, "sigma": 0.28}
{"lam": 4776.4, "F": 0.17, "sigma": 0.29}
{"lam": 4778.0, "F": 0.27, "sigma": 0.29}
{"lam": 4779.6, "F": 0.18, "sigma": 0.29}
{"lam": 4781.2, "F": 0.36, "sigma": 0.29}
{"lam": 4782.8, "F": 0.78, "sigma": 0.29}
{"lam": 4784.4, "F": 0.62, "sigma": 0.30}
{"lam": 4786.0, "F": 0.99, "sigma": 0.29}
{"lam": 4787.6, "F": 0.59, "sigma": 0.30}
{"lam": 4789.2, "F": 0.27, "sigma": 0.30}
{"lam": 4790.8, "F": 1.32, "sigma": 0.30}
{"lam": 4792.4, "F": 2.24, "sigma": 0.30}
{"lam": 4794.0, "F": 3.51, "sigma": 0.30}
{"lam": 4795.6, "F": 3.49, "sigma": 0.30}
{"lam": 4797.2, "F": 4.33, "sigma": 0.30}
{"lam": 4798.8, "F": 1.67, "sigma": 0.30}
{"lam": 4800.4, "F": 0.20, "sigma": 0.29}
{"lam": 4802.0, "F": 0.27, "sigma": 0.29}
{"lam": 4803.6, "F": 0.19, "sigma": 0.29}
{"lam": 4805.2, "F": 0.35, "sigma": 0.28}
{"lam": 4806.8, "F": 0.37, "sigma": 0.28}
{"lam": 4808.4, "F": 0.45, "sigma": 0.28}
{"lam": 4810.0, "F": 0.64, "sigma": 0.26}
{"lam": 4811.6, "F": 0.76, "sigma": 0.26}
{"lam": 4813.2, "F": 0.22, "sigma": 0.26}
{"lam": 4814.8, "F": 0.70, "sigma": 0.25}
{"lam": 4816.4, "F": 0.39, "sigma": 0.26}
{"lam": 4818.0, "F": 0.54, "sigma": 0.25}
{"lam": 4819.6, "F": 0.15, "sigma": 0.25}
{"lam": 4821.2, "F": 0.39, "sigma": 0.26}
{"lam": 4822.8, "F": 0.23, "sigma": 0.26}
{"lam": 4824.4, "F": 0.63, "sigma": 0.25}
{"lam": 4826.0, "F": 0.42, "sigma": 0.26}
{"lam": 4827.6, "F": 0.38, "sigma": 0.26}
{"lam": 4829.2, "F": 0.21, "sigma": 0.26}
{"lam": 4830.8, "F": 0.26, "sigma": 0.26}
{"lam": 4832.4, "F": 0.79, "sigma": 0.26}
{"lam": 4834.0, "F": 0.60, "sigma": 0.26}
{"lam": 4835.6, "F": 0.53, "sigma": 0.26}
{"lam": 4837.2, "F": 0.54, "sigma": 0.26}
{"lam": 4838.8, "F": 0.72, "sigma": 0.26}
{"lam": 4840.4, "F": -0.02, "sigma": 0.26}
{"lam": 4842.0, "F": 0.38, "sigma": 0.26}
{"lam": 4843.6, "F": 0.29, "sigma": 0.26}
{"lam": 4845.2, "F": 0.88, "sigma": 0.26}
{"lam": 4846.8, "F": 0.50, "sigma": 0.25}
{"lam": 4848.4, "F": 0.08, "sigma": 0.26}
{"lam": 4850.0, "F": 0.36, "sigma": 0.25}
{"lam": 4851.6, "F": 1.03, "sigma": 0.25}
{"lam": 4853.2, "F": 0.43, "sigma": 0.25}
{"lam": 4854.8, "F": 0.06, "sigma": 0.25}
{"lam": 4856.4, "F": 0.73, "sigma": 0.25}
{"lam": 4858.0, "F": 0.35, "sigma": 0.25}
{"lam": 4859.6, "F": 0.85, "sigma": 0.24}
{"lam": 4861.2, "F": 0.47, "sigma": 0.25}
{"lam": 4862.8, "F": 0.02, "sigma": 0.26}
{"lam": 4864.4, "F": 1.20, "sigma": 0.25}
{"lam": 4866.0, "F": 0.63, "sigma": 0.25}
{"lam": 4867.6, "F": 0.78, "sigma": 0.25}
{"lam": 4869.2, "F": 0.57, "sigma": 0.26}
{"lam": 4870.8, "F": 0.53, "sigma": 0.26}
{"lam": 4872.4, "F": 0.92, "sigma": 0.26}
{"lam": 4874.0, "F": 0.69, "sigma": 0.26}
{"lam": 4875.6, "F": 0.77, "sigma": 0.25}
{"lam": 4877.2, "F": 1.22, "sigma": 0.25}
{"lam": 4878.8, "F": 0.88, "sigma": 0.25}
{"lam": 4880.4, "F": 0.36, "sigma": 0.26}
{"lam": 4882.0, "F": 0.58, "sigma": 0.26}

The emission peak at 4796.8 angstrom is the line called [O II]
